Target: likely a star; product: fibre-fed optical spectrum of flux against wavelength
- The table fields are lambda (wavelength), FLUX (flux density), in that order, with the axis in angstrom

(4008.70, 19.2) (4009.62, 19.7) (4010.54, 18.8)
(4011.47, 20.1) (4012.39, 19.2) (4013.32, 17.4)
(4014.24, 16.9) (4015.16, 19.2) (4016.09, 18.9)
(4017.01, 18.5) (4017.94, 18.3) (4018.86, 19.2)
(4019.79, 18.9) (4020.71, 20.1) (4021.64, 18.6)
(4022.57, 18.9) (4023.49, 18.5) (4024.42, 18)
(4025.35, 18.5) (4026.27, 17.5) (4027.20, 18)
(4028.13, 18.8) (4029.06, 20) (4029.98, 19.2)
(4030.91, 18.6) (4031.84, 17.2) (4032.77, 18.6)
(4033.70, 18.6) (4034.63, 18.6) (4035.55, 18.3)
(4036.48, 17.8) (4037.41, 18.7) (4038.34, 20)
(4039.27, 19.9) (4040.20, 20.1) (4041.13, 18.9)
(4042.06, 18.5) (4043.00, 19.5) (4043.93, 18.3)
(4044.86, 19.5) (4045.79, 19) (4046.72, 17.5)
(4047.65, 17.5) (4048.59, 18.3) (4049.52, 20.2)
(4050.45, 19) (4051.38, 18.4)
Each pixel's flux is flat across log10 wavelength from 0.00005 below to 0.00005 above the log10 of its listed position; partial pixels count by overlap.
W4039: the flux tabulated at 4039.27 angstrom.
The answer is 19.9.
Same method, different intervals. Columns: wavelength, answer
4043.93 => 18.3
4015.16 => 19.2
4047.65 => 17.5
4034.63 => 18.6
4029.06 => 20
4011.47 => 20.1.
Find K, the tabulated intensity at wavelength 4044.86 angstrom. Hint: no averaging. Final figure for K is 19.5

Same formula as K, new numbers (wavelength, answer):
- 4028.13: 18.8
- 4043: 19.5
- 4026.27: 17.5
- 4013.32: 17.4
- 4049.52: 20.2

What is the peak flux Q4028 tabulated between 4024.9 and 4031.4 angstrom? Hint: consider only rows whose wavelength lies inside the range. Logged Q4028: 20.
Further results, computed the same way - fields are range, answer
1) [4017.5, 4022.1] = 20.1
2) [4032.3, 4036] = 18.6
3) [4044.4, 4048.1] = 19.5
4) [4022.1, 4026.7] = 18.9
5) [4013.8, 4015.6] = 19.2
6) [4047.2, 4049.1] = 18.3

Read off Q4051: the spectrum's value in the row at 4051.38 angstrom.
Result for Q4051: 18.4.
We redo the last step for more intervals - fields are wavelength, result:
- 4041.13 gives 18.9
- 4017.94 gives 18.3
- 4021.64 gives 18.6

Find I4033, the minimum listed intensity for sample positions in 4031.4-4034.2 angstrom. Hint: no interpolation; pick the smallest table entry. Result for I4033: 17.2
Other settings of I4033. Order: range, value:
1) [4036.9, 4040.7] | 18.7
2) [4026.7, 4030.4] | 18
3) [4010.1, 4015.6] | 16.9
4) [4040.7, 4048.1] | 17.5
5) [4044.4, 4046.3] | 19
